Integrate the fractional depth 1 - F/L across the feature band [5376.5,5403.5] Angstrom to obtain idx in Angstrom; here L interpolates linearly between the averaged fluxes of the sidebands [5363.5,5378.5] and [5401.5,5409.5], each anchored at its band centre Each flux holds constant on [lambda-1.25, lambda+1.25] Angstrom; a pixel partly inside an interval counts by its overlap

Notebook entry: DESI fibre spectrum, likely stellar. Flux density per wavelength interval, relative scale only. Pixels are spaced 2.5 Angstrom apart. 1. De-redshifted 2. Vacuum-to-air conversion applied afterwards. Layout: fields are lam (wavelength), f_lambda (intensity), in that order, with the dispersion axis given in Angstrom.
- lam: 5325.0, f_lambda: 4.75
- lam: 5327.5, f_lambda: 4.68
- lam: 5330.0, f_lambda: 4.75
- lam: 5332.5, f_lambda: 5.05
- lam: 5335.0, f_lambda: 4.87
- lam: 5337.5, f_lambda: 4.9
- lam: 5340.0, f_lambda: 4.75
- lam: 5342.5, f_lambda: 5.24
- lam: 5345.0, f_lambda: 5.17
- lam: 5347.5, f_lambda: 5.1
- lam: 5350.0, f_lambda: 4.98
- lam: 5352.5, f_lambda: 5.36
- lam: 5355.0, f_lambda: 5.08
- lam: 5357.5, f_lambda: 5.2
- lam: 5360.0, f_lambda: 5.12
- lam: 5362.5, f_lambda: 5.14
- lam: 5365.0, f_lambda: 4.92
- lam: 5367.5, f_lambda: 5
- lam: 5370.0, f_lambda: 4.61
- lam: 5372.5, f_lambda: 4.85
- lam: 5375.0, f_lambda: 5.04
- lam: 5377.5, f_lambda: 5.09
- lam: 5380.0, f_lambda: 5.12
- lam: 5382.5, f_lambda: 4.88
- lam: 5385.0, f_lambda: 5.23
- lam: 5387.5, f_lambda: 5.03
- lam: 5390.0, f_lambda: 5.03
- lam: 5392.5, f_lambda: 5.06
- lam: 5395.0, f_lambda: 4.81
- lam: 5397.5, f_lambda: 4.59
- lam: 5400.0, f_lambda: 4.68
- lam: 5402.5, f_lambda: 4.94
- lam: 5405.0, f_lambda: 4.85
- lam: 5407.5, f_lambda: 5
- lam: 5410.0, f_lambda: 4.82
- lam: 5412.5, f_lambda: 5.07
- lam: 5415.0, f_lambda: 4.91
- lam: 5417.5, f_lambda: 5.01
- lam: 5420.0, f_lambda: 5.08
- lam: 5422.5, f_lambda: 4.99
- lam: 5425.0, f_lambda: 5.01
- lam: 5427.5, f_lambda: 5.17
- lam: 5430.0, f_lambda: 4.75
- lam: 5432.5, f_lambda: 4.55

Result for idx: -0.17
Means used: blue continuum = 4.92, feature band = 4.95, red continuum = 4.92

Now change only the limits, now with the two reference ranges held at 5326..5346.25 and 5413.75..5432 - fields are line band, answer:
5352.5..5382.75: -0.5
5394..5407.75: 0.4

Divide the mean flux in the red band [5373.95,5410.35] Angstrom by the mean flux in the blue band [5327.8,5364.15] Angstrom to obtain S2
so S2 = 0.98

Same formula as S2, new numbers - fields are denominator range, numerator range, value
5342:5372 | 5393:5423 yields 0.97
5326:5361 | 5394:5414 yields 0.97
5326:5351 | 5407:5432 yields 1.00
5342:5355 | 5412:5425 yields 0.97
